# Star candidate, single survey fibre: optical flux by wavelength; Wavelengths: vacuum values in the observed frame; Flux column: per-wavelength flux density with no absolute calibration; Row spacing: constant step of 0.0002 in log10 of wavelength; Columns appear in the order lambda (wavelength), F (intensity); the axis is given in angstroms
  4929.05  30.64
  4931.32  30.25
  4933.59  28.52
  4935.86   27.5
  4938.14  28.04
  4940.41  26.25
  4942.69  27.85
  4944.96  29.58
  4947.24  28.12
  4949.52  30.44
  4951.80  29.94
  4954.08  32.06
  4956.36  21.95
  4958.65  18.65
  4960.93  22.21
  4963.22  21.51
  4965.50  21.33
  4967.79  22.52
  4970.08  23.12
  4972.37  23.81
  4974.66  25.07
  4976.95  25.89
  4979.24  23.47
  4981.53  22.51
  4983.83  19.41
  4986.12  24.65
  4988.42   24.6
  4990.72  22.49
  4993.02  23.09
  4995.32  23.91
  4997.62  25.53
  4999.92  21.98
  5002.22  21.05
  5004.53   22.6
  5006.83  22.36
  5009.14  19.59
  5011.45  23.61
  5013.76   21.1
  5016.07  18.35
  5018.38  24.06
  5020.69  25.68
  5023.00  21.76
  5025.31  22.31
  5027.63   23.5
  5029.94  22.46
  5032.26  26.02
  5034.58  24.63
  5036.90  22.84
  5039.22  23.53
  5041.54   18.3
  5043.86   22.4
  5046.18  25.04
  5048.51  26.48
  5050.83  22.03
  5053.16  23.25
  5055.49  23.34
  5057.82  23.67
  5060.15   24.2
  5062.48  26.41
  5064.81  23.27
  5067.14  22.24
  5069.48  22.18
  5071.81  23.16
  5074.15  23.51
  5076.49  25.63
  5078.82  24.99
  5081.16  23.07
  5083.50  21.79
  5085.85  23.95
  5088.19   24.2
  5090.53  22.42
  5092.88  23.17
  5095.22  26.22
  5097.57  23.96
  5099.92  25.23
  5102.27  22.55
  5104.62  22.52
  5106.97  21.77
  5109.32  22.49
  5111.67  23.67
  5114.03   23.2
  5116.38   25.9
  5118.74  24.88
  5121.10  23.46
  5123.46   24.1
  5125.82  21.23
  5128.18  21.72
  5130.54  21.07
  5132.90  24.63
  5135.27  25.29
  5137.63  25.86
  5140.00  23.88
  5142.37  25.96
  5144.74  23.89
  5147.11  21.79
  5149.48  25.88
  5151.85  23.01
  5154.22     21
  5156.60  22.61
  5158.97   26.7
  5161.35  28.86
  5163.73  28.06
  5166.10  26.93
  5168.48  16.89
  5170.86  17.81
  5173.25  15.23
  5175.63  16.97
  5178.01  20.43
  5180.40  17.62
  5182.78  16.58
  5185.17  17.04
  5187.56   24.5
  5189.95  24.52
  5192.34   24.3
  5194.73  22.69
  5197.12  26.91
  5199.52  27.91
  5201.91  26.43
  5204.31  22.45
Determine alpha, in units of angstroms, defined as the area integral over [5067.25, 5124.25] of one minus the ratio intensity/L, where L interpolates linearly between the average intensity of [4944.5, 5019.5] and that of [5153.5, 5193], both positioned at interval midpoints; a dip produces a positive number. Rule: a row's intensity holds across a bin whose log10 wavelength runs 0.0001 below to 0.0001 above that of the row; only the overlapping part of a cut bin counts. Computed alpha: -3.3 angstroms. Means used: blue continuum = 23.6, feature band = 23.6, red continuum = 21.5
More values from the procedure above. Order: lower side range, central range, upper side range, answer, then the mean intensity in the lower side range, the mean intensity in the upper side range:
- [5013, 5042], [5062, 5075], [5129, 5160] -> -0.07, 22.8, 23.9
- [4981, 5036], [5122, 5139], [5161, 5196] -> -1.48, 22.8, 21.1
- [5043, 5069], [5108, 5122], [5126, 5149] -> -0.09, 23.8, 23.7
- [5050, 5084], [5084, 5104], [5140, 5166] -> 0.09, 23.6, 24.8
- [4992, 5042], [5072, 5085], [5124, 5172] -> -0.33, 22.7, 23.7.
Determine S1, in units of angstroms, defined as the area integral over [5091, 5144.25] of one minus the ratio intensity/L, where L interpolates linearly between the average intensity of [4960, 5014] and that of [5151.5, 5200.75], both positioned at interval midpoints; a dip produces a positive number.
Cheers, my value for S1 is -3.19 angstroms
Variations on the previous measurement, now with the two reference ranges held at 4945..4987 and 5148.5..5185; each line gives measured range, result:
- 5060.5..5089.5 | -1.1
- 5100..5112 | -0.2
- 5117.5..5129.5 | -0.5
